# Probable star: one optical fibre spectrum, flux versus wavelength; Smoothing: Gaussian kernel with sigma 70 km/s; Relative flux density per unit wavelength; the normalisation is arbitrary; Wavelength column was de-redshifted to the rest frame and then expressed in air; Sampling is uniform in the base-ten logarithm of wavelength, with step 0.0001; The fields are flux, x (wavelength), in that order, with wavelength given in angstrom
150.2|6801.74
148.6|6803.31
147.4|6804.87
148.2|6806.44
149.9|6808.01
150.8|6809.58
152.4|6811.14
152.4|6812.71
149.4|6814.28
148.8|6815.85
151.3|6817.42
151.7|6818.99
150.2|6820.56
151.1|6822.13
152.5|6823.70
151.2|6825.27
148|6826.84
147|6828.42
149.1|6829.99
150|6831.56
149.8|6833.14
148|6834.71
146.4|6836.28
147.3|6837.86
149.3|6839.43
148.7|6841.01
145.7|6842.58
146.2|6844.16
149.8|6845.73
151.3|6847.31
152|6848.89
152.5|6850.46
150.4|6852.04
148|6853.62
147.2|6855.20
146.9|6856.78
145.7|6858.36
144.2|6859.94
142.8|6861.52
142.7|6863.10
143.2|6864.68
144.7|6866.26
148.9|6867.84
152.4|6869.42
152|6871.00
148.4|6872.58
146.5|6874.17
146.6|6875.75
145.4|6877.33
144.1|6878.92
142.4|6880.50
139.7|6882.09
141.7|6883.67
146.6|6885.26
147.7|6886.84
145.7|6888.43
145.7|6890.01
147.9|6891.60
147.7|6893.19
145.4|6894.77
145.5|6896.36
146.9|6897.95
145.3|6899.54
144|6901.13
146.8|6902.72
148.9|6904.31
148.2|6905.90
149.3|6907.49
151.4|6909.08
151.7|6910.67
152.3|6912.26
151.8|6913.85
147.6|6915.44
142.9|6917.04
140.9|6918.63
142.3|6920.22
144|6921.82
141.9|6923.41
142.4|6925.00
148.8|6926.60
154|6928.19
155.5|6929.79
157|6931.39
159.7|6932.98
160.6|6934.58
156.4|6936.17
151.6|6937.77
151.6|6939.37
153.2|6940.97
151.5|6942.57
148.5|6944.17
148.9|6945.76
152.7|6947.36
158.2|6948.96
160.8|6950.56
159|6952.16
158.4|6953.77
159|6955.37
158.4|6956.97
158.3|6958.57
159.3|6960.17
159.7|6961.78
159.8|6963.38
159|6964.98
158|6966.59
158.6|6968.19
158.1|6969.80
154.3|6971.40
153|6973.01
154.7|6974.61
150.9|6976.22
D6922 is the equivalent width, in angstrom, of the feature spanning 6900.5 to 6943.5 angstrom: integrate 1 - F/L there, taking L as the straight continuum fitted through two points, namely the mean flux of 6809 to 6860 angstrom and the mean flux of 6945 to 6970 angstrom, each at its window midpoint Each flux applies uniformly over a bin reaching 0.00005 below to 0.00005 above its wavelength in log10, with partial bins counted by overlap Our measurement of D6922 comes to 1.5 angstrom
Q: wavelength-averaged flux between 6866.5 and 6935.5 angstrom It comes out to 148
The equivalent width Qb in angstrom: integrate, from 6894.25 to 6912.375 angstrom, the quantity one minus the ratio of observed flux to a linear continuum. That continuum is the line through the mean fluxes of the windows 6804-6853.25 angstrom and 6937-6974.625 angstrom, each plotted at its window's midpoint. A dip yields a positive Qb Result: 0.7 angstrom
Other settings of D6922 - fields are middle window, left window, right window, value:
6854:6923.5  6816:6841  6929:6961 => 3.0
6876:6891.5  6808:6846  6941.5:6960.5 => 0.8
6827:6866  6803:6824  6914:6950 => 0.7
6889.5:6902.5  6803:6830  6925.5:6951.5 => 0.6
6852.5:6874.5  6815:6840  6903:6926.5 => 0.2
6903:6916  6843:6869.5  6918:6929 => -0.4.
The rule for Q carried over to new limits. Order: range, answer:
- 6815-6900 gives 148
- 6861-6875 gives 147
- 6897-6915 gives 149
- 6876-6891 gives 144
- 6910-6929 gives 147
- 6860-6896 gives 146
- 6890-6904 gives 146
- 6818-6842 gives 149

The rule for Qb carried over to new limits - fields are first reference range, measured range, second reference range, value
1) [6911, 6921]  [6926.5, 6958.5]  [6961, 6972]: -0.55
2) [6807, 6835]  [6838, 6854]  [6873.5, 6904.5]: -0.09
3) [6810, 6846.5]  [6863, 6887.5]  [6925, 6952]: 0.89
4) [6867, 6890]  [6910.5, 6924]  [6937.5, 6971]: 0.49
